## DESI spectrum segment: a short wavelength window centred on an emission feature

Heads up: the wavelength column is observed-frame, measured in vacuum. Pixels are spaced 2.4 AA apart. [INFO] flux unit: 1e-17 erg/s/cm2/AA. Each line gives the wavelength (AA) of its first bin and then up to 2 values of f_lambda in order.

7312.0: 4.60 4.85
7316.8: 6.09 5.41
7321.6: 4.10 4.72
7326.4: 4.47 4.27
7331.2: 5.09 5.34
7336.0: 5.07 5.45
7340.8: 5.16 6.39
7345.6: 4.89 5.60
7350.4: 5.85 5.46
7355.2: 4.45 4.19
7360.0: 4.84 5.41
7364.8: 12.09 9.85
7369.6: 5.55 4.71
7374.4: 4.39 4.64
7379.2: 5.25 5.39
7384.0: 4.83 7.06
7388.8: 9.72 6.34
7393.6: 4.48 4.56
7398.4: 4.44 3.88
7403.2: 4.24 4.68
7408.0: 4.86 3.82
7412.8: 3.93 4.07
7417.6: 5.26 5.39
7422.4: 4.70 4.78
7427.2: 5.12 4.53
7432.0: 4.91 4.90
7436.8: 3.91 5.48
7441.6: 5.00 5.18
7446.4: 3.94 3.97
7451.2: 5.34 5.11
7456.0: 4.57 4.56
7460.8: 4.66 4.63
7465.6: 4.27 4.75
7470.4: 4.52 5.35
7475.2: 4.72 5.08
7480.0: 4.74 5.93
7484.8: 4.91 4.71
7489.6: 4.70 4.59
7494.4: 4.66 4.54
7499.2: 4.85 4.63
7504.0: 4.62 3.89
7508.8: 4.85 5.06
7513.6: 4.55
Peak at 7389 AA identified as [N II]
